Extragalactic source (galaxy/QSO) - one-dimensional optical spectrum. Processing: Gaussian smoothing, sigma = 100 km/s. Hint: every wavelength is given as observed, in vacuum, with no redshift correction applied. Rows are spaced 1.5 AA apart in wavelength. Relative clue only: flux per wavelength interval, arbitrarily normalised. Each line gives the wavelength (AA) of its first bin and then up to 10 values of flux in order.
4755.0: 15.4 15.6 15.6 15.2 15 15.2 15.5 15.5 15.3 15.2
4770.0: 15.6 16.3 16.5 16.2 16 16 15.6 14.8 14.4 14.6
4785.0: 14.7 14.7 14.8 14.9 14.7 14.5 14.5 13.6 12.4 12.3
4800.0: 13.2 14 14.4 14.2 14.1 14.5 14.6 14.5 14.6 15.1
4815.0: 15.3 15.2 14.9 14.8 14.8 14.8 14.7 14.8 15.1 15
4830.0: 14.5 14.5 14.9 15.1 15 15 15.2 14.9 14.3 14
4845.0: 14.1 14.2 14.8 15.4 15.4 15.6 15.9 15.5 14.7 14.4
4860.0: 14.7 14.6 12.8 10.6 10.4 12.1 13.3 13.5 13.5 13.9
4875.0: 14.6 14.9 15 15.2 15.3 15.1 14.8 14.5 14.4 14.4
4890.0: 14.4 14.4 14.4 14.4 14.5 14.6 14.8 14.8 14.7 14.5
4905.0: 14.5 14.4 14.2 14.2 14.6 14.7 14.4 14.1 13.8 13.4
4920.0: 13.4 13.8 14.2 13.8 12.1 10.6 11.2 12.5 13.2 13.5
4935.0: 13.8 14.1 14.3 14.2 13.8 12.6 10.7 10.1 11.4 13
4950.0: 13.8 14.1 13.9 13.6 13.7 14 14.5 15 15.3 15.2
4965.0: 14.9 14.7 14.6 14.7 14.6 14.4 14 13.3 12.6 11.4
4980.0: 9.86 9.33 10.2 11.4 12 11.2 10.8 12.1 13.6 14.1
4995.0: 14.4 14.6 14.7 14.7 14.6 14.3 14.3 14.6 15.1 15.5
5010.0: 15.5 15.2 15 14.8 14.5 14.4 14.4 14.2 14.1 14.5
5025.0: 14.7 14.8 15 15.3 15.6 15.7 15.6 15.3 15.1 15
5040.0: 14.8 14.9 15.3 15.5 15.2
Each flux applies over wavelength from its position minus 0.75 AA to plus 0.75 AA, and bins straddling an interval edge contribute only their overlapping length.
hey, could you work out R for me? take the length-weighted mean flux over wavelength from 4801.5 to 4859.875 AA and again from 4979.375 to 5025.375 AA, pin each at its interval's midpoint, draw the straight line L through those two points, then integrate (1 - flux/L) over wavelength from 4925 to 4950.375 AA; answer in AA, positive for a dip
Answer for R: 2.6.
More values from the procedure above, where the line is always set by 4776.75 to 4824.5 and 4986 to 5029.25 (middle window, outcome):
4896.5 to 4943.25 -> 1.9 AA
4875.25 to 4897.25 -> -0.4 AA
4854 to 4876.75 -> 1.3 AA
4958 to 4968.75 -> -0.4 AA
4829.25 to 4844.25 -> -0.3 AA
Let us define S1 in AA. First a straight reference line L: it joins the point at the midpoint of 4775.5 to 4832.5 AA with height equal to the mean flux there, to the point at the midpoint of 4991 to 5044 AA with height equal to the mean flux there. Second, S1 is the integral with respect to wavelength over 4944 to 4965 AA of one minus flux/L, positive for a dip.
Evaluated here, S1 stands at 1.6 AA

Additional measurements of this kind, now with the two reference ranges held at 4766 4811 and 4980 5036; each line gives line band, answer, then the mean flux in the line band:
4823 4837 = -0.26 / 14.8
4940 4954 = 1.53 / 12.6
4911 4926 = 0.41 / 13.9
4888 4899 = -0.08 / 14.5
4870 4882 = -0.08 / 14.5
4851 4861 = -0.45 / 15.1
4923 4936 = 1.41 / 12.7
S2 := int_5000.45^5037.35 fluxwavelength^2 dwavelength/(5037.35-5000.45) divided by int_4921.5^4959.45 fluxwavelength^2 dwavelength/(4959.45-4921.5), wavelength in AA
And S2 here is 1.18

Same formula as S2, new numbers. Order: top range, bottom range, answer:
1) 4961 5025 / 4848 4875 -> 1.04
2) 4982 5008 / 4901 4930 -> 1.00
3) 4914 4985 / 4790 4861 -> 0.95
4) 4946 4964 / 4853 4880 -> 1.04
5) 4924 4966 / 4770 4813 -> 0.97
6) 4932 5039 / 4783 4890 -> 1.02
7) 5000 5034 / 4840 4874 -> 1.13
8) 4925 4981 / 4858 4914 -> 0.97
